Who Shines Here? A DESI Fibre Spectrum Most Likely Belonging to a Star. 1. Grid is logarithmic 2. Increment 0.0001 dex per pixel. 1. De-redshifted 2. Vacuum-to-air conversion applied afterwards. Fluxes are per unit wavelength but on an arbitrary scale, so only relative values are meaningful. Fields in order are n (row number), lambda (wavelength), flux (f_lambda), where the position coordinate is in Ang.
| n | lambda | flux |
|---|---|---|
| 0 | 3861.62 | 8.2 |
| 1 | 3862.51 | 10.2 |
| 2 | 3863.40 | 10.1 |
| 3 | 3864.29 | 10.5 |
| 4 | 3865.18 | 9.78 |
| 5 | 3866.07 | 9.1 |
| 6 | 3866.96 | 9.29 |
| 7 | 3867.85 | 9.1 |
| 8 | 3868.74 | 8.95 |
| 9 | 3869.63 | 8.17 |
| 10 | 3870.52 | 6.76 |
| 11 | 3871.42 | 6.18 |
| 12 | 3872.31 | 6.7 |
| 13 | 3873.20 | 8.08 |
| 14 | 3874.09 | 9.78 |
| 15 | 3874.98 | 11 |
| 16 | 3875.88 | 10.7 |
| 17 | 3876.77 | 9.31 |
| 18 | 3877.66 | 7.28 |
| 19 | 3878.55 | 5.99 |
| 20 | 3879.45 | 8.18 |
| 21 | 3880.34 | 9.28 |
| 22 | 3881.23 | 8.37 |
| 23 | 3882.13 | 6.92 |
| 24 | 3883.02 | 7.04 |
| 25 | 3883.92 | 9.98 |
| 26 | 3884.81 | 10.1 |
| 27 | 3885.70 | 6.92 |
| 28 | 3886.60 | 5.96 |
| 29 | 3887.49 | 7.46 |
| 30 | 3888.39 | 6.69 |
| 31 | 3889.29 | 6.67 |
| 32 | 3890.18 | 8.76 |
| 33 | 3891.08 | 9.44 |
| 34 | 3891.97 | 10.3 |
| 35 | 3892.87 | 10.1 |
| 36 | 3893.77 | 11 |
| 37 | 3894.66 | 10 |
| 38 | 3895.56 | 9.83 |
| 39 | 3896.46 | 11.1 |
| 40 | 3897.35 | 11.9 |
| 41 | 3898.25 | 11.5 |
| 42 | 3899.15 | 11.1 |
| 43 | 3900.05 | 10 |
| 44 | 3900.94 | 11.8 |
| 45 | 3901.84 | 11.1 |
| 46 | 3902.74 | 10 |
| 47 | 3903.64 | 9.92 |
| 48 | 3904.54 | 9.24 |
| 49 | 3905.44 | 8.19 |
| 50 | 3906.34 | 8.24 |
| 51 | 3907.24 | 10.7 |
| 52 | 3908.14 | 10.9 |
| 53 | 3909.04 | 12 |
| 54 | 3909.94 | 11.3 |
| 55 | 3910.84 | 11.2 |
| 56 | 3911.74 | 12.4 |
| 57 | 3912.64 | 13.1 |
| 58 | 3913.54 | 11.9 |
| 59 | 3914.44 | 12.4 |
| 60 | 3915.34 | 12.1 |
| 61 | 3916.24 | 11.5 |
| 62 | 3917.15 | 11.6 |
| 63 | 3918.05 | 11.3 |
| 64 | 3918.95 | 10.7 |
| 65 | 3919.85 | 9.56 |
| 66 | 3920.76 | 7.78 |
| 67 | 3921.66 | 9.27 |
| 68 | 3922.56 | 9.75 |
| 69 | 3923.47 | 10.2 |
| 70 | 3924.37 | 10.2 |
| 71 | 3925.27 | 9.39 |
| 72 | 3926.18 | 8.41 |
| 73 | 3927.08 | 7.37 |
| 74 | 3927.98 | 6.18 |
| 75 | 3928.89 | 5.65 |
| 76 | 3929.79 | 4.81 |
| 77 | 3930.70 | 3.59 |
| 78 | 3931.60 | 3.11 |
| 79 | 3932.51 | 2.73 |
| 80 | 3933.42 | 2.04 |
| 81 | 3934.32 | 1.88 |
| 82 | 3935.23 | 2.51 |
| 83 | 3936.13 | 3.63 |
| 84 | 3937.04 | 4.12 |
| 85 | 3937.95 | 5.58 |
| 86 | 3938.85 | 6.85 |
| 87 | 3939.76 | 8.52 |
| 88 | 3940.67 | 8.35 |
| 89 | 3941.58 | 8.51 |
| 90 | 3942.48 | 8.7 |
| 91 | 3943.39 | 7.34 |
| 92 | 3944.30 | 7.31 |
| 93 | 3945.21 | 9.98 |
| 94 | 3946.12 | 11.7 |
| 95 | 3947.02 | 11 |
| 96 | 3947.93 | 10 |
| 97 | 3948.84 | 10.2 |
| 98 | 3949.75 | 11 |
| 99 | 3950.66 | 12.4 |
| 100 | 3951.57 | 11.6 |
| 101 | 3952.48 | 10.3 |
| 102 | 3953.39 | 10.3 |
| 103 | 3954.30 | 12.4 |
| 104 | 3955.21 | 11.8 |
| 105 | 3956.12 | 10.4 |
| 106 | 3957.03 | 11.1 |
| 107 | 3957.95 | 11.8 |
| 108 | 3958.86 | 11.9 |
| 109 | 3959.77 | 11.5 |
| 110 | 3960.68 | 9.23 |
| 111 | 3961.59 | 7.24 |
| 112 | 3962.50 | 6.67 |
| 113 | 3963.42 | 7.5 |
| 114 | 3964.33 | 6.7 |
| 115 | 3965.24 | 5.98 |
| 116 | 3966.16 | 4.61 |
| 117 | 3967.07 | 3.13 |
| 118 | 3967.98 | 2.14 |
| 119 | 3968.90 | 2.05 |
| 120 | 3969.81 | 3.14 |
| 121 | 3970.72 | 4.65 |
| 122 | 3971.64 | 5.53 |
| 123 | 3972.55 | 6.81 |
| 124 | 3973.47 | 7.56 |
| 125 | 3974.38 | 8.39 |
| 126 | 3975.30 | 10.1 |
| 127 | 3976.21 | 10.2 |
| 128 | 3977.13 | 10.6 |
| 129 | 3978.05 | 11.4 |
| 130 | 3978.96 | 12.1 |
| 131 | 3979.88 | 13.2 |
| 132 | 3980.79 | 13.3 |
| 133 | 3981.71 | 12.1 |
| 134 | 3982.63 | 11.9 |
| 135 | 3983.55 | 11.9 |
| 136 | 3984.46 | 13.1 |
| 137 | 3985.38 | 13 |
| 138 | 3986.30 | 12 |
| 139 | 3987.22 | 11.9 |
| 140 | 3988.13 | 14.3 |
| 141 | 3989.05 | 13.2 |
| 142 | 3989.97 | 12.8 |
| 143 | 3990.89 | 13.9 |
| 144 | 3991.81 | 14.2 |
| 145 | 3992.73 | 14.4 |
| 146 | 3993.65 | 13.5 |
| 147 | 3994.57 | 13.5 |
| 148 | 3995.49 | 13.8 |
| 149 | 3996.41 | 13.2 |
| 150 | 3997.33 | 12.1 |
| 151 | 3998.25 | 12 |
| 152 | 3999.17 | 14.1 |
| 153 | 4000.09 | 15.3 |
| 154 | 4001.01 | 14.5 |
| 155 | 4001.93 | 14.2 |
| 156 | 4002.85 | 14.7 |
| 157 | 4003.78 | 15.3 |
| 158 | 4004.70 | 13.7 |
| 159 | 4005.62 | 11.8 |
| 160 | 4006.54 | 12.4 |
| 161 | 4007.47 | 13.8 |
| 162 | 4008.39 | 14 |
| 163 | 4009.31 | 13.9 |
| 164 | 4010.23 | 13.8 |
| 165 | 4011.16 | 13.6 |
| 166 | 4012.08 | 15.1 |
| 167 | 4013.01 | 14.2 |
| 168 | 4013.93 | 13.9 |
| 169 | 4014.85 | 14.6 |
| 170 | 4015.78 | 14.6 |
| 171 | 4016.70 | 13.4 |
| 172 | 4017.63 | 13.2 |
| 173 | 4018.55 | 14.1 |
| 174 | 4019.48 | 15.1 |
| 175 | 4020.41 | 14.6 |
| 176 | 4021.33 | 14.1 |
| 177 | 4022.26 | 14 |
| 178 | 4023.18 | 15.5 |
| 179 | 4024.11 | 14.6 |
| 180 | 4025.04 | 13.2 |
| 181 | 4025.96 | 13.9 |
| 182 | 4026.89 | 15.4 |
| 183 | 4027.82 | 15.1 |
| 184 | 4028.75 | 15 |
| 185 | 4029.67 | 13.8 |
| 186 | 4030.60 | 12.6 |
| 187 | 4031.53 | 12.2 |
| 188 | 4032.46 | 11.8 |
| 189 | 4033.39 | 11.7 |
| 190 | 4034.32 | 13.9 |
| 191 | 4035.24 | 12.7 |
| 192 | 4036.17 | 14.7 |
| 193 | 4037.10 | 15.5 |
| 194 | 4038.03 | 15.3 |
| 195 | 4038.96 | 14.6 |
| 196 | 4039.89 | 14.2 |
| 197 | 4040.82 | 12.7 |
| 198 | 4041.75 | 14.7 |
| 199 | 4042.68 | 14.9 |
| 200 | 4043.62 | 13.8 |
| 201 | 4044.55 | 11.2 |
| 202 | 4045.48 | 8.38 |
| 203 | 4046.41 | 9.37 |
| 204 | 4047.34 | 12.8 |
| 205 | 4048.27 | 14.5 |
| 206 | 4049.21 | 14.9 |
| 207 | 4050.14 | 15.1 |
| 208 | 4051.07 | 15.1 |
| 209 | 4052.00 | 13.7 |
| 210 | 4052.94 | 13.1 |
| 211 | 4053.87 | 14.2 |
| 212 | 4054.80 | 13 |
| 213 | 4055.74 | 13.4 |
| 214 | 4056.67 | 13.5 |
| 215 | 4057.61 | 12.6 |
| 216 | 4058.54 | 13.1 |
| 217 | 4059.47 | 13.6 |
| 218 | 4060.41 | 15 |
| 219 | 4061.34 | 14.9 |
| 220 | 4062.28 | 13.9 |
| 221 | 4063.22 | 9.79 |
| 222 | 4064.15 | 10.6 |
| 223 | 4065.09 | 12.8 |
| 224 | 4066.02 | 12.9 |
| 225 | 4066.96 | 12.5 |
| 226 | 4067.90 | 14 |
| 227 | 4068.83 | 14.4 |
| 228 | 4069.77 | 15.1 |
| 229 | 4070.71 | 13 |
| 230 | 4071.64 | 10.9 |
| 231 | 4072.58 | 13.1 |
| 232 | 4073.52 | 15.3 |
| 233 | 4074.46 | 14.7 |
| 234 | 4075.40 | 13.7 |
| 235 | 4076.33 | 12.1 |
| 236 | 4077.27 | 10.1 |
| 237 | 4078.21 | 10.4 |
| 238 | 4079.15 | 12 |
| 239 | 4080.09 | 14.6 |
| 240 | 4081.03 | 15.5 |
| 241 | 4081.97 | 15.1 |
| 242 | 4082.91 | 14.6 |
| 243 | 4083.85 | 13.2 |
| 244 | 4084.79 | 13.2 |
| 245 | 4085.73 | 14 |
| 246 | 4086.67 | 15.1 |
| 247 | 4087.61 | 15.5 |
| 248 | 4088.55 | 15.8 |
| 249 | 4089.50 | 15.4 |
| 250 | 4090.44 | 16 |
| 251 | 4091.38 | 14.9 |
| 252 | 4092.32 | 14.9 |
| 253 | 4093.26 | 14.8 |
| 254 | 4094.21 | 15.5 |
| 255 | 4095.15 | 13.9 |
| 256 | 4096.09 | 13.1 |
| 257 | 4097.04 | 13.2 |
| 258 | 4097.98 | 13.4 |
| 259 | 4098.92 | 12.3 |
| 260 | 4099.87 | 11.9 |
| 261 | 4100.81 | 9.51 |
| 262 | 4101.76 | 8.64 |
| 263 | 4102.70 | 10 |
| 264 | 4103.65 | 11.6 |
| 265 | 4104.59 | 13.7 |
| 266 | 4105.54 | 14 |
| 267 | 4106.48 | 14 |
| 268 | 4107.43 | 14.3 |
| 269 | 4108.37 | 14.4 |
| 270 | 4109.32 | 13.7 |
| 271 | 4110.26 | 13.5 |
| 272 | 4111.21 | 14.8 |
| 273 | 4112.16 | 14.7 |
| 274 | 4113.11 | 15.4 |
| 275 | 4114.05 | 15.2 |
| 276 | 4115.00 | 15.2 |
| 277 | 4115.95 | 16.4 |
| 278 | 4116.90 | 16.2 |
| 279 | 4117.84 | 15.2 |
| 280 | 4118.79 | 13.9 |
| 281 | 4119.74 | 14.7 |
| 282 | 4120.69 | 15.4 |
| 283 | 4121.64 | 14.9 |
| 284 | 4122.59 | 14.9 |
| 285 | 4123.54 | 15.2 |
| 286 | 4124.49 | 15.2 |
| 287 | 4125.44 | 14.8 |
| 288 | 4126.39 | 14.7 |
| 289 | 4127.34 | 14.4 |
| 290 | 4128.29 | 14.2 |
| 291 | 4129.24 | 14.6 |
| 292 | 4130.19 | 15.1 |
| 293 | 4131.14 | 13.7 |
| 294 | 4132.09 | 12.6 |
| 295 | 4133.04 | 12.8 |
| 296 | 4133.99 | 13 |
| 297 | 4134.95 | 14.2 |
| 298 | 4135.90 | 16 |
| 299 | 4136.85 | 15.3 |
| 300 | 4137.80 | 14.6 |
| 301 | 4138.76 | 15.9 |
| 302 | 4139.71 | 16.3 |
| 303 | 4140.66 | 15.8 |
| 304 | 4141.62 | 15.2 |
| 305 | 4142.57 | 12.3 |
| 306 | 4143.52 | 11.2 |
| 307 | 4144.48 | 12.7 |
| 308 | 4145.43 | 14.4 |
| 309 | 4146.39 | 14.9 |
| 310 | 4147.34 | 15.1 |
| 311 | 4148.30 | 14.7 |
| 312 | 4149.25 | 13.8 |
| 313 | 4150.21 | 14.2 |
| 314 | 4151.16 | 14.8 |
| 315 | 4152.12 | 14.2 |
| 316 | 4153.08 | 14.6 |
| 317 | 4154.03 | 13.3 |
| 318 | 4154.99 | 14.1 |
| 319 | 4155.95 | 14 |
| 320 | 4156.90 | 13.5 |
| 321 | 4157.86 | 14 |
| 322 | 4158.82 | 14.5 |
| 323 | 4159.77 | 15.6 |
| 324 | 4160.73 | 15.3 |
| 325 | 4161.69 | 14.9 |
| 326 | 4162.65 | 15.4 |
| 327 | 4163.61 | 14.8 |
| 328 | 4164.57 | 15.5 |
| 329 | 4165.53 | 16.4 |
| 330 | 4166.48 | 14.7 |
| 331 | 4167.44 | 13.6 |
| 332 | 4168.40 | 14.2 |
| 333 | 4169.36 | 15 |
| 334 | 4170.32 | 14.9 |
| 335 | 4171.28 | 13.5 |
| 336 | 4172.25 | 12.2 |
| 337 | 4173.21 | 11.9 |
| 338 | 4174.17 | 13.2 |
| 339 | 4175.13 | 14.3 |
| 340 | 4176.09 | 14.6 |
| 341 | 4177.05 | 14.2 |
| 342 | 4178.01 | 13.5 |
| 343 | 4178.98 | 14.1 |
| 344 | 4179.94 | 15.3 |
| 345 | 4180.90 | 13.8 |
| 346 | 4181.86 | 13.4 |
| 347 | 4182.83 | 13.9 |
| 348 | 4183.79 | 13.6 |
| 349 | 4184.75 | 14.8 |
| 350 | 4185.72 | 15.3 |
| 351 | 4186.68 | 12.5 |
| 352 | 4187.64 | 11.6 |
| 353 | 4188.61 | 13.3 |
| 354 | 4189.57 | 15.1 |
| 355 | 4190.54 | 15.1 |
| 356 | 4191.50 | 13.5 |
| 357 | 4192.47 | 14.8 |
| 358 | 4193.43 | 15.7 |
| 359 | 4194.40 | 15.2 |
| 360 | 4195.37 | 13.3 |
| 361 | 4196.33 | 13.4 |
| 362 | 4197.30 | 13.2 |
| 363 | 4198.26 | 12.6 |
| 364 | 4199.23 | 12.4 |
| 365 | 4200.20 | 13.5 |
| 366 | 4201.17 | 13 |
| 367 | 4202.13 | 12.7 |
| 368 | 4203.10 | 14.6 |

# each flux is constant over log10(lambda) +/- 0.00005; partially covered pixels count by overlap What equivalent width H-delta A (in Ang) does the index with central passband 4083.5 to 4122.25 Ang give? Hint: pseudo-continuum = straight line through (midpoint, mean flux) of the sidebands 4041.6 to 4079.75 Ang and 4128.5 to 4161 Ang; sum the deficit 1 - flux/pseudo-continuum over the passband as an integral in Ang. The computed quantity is -1.0 Ang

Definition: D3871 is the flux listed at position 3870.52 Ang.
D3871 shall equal 6.76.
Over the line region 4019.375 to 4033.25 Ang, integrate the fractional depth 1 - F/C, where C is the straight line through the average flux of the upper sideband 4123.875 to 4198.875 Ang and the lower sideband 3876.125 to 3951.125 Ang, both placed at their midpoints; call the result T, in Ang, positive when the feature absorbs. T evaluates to -3.3 Ang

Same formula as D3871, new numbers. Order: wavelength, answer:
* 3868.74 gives 8.95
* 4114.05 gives 15.2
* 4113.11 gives 15.4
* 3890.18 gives 8.76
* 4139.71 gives 16.3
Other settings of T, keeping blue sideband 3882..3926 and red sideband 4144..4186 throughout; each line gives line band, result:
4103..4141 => -2.8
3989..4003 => -2.6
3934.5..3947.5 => 4.1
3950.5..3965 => 1.1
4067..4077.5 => -0.5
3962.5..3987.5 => 5.7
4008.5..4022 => -2.6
